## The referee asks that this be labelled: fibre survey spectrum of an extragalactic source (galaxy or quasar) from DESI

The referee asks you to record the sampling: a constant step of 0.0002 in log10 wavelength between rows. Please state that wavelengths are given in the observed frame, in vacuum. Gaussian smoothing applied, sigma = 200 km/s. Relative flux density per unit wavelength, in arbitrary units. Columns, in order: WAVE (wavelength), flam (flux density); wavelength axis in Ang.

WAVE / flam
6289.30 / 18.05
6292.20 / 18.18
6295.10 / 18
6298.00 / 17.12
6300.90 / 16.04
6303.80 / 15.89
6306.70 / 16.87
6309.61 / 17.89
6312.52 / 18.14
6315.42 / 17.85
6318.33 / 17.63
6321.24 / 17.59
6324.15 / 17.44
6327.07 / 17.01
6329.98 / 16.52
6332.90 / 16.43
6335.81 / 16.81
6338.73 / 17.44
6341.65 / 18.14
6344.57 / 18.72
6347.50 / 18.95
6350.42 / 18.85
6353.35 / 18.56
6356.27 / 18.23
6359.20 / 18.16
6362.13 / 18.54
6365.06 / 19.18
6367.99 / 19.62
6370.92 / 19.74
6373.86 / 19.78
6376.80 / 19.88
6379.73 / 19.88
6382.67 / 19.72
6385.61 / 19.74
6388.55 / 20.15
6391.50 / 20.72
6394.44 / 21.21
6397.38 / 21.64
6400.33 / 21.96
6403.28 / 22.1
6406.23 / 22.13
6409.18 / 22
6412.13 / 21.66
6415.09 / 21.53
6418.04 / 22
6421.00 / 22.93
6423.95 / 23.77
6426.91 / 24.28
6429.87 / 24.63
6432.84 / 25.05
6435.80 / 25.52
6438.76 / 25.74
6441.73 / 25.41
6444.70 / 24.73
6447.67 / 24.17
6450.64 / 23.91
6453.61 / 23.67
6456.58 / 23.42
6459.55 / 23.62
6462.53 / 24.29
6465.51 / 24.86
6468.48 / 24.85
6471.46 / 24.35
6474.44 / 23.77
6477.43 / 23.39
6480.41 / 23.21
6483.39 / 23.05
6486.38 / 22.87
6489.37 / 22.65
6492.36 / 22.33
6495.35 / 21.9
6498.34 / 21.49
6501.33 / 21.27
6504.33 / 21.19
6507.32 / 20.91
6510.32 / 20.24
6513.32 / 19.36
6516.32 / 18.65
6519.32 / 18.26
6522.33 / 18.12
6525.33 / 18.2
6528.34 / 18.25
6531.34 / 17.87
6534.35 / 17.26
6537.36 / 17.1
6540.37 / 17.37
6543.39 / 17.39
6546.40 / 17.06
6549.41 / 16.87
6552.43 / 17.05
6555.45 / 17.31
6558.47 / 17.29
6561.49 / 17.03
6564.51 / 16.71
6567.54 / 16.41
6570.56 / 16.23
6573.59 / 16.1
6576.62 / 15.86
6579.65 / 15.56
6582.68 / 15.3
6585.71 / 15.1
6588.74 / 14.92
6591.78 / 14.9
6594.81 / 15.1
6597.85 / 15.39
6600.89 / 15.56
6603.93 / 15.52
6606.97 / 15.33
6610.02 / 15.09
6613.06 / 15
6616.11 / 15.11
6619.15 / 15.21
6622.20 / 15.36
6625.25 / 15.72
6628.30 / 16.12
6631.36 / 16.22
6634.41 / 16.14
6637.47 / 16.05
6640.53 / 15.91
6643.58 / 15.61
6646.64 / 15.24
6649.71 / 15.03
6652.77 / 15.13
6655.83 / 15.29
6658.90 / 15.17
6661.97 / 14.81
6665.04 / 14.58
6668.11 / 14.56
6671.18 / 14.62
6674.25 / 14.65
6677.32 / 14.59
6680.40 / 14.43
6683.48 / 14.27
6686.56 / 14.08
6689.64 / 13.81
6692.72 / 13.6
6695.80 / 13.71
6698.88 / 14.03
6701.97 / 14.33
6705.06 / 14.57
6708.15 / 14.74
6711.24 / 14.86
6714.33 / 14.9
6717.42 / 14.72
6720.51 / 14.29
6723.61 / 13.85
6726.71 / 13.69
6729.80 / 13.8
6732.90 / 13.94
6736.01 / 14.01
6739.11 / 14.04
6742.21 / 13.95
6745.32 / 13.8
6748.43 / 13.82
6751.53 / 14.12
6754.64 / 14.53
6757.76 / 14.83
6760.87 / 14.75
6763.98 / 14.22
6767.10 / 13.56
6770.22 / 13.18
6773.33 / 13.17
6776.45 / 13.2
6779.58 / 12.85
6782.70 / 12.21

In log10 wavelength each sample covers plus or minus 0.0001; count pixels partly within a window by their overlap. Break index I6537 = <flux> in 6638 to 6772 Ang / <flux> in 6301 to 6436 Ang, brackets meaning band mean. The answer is 0.7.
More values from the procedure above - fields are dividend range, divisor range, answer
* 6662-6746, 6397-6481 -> 0.60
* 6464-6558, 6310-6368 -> 1.13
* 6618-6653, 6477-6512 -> 0.71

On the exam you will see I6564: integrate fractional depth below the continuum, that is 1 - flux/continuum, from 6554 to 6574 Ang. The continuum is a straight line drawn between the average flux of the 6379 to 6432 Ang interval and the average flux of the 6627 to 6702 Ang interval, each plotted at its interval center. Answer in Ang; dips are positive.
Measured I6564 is 0.9 Ang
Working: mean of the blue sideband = 21.8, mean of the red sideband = 14.9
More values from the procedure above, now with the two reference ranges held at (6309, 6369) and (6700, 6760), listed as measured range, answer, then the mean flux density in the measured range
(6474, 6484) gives -4.0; 23.3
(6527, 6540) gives -1.2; 17.6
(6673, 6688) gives 0.3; 14.4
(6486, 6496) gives -3.6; 22.4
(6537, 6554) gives -1.2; 17.1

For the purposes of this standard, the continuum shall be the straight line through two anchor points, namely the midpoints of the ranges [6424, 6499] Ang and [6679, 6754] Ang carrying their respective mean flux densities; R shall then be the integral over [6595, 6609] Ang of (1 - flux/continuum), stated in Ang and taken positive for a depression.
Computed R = 2.36 Ang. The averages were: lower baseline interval 23.9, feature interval 15.4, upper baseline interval 14.1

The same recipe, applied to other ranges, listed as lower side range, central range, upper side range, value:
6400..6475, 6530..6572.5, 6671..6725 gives 5.6 Ang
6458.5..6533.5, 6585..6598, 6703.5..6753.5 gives 2.4 Ang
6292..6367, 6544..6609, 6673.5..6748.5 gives -2.6 Ang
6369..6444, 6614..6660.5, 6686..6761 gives 2.3 Ang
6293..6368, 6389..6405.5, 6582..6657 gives -4.1 Ang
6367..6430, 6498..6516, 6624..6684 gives -1.7 Ang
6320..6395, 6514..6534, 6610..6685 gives -1.8 Ang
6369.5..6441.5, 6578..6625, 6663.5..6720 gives 4.3 Ang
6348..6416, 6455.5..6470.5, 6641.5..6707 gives -4.5 Ang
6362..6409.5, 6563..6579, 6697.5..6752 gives 0.8 Ang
